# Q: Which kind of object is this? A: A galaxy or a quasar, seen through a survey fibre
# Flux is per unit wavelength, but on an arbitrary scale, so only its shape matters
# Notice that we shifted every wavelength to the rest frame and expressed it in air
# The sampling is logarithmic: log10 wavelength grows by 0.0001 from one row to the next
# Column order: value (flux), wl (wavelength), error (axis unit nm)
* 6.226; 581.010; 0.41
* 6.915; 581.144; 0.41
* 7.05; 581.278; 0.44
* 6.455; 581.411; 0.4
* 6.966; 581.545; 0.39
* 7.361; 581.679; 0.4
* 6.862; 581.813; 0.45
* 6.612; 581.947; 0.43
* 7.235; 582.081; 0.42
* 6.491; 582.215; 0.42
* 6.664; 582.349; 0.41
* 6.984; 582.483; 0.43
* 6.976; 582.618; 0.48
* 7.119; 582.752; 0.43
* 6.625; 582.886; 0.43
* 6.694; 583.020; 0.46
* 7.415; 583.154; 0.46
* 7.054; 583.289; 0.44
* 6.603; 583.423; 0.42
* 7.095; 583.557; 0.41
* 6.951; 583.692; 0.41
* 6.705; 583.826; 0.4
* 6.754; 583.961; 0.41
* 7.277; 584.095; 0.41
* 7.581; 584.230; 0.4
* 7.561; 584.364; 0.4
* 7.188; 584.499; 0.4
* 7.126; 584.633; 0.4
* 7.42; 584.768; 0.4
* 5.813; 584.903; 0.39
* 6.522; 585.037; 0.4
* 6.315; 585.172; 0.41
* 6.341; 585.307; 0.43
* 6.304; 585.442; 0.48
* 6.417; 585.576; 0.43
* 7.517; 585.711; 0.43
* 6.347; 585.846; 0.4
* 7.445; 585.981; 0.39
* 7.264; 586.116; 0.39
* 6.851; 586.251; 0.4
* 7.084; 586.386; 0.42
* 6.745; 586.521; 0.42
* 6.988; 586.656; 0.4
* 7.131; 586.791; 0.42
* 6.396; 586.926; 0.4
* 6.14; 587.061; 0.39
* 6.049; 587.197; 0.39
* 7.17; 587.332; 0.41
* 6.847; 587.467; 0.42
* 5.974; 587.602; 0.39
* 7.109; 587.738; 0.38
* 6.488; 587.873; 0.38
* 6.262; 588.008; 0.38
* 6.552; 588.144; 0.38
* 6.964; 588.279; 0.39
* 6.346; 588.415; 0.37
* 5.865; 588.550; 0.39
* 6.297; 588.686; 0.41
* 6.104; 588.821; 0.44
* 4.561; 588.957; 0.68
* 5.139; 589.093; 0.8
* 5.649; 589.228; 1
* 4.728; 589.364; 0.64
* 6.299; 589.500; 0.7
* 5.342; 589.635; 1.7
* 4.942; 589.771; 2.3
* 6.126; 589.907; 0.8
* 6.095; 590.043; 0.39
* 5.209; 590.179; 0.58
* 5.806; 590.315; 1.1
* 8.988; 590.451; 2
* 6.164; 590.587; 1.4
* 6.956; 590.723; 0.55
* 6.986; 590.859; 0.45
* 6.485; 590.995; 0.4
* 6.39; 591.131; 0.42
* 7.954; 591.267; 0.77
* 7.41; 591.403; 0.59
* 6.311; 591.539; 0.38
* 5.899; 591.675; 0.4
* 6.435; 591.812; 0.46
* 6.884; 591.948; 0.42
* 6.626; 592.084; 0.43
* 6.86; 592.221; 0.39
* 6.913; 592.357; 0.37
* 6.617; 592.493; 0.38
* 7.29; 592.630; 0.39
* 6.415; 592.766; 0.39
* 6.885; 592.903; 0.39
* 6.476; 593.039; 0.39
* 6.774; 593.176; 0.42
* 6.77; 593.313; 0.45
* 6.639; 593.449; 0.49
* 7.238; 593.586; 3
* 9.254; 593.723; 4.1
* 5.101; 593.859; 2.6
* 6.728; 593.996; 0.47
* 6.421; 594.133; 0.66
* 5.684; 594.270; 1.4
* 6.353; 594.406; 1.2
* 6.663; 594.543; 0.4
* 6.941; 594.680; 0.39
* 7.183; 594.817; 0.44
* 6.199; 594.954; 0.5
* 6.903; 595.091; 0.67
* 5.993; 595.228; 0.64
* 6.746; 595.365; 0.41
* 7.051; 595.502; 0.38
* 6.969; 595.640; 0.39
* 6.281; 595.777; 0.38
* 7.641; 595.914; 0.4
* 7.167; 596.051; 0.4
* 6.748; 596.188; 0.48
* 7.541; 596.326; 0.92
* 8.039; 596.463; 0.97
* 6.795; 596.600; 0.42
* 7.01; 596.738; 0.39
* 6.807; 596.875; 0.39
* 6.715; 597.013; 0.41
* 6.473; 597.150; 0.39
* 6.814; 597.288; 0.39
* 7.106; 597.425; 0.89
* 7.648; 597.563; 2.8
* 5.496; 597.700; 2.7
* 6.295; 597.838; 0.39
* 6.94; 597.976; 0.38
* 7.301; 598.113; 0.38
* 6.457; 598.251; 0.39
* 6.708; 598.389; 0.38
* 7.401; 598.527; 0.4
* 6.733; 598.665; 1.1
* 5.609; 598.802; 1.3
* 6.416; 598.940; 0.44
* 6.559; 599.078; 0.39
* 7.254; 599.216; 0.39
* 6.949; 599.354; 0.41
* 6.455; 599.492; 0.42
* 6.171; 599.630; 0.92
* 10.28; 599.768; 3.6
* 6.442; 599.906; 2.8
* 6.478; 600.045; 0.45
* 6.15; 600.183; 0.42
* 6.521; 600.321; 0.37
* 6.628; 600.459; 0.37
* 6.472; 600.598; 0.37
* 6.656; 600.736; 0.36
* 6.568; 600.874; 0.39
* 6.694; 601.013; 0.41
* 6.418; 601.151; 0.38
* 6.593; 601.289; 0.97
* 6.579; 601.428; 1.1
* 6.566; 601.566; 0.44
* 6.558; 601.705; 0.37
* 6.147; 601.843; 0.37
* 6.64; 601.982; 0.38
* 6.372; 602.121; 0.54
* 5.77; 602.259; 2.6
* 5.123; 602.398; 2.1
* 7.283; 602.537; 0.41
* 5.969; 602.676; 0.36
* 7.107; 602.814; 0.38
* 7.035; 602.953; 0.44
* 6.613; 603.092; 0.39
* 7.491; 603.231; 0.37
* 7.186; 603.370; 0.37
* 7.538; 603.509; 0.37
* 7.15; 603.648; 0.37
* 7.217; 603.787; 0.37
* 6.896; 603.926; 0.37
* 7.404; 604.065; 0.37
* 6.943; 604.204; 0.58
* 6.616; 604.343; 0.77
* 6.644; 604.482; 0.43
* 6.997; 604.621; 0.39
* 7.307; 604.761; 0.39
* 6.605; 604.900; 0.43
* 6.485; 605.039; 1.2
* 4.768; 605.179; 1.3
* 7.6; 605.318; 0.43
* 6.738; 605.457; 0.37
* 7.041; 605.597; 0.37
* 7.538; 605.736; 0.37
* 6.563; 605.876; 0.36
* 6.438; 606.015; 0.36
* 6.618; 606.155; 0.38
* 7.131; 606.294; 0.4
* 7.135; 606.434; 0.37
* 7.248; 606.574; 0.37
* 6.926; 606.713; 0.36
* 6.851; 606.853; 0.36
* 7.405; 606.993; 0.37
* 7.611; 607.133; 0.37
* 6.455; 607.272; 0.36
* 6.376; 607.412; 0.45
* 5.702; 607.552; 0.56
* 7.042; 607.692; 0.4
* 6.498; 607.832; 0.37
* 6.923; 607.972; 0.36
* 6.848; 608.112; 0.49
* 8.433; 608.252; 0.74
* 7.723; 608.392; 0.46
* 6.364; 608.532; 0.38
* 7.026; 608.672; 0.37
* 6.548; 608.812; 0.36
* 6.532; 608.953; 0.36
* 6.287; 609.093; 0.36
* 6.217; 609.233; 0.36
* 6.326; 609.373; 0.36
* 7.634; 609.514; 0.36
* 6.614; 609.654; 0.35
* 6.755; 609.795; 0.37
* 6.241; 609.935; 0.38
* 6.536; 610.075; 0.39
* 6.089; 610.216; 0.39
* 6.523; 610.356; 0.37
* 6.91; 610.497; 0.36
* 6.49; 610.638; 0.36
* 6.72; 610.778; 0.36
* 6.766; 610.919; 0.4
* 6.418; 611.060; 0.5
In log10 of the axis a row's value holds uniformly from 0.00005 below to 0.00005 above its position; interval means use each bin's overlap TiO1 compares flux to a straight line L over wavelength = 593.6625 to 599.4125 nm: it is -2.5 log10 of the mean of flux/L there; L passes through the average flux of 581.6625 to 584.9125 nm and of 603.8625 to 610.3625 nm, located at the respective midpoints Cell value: 0.01 mag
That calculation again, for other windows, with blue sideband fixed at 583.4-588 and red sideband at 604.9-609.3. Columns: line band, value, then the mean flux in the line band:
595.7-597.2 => -0.04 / 7.03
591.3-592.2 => 0.02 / 6.66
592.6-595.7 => 0.01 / 6.72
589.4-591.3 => 0.07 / 6.35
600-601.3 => 0.05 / 6.52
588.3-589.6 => 0.19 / 5.7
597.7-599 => 0.03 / 6.59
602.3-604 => -0.01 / 6.87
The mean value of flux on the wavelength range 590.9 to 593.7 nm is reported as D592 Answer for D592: 6.81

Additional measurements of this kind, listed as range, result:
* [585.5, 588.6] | 6.7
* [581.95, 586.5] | 6.9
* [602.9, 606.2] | 6.89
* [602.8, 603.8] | 7.16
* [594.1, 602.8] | 6.69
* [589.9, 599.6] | 6.75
